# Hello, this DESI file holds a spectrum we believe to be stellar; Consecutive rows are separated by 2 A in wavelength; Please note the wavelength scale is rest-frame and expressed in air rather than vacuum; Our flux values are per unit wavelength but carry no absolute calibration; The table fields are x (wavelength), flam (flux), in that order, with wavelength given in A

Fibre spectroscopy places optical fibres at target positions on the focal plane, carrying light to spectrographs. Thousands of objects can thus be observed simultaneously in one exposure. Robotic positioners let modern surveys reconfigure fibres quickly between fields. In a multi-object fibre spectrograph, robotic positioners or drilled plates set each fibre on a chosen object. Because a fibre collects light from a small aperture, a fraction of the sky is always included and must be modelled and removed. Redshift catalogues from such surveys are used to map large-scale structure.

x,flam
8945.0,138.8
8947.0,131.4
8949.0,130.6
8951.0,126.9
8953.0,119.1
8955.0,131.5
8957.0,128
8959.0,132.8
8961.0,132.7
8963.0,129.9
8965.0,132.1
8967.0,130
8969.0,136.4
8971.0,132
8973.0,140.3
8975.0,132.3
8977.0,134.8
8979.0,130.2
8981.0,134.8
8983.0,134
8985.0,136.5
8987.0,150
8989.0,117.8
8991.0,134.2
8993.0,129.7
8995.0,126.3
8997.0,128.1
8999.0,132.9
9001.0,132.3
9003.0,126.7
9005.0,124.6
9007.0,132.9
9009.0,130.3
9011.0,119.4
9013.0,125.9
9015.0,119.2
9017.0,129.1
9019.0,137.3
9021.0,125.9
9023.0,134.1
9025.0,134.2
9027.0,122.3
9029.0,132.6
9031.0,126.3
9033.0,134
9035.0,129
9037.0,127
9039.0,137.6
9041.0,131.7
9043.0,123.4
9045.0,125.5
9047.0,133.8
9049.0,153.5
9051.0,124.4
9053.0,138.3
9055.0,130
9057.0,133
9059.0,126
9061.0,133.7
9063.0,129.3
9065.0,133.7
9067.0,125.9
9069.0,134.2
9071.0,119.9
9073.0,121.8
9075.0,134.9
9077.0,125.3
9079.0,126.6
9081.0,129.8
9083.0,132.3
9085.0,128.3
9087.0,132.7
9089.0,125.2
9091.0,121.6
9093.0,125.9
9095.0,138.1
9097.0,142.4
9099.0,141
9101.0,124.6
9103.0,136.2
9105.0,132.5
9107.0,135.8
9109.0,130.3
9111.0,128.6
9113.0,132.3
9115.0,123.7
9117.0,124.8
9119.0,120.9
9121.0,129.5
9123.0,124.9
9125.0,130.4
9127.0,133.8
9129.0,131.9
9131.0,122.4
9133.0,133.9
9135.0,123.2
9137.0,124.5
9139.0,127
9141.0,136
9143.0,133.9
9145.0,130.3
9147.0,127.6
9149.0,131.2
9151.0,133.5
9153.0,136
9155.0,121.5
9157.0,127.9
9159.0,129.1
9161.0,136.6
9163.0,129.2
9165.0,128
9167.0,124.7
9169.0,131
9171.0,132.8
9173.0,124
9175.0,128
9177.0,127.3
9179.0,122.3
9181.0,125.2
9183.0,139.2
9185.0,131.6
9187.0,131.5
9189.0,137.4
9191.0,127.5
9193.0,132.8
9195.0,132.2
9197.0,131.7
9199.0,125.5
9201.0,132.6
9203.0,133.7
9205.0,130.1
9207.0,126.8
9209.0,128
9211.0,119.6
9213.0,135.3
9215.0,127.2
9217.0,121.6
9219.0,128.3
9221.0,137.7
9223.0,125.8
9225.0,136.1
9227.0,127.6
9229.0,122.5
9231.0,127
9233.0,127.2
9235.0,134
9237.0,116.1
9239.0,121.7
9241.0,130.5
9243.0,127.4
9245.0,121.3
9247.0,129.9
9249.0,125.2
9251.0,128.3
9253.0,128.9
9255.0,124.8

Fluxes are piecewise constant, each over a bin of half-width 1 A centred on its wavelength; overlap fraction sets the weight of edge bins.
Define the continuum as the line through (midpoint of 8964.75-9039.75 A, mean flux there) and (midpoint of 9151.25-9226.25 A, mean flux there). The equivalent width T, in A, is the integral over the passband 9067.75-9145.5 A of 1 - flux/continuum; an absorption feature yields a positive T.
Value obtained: 0.4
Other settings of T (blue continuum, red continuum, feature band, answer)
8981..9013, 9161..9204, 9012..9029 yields 0.21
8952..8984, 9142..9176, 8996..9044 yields 0.84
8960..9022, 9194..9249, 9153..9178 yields 0.01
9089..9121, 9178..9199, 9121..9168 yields 0.42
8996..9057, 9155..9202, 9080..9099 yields -0.19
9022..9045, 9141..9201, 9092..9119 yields -0.32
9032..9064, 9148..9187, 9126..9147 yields 0.08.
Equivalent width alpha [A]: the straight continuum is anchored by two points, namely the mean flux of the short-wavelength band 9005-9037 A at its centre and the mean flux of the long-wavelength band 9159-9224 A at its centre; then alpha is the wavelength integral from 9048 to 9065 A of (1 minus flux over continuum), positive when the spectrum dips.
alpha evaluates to -0.6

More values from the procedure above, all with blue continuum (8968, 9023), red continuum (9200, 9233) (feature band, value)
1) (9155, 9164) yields -0.03 A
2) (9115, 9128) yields 0.26 A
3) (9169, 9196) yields -0.24 A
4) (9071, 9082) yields 0.27 A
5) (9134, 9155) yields -0.08 A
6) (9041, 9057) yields -0.28 A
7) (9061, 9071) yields 0.02 A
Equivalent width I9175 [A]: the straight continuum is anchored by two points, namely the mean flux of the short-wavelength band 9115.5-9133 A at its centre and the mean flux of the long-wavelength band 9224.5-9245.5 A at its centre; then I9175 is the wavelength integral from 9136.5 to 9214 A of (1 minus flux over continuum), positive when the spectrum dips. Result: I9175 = -1.7 A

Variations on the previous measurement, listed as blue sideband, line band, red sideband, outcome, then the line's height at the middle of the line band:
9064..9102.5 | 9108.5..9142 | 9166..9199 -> 0.44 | 130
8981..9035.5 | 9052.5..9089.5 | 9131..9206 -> 0.13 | 130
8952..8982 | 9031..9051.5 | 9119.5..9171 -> -0.17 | 131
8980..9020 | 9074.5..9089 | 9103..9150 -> 0.01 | 130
